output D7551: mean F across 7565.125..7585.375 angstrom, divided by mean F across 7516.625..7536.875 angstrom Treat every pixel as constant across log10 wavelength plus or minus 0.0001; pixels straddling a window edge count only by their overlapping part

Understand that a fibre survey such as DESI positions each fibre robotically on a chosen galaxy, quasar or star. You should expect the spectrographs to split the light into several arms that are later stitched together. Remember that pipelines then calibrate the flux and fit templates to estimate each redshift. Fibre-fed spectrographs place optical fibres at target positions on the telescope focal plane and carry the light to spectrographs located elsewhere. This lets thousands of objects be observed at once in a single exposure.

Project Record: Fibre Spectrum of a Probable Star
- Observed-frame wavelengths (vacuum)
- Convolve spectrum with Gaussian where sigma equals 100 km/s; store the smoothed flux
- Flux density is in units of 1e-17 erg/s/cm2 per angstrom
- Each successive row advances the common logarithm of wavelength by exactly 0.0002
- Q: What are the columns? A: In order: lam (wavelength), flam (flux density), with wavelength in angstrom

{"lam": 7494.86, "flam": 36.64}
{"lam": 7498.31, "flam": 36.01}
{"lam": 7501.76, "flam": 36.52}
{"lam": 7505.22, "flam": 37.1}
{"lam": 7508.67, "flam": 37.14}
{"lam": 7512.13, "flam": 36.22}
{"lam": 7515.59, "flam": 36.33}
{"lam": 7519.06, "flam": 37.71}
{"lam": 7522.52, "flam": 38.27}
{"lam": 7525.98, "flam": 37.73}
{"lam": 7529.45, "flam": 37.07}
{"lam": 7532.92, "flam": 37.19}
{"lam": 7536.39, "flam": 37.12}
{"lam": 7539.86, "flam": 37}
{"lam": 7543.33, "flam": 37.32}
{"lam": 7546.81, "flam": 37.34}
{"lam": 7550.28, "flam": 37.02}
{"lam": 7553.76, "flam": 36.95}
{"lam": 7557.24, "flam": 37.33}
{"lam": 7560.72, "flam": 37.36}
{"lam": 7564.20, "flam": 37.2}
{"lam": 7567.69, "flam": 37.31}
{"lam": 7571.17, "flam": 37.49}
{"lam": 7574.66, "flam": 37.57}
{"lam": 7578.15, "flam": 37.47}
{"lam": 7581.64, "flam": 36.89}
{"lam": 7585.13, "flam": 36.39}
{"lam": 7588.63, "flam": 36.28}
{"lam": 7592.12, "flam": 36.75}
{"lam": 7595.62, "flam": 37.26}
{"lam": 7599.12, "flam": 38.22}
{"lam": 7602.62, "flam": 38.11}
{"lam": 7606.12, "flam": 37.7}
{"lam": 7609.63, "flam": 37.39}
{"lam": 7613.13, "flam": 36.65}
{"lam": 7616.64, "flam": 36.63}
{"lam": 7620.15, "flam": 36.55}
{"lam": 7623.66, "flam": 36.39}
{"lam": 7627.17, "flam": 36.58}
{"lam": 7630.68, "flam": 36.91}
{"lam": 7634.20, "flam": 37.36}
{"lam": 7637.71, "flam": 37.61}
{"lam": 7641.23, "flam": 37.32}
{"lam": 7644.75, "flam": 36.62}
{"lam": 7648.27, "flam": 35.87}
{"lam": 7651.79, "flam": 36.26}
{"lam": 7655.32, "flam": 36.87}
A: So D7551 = 0.99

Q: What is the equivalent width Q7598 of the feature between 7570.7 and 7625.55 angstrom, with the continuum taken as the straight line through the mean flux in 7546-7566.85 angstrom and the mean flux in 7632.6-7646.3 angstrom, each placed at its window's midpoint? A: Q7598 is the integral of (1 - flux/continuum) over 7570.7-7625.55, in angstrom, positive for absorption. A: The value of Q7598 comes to 0.19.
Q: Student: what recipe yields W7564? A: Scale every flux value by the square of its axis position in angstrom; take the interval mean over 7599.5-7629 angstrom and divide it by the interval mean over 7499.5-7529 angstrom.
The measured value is 1.03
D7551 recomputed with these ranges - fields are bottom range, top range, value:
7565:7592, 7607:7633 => 0.99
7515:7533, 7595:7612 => 1.01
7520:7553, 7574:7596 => 0.99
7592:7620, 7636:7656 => 0.98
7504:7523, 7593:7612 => 1.02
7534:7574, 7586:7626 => 1.00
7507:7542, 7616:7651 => 0.99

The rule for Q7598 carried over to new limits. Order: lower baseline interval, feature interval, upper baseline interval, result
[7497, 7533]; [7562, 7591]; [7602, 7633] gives -0.07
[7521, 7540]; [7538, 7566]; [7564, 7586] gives 0.10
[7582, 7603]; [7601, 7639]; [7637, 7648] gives -0.05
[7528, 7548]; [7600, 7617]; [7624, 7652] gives -0.21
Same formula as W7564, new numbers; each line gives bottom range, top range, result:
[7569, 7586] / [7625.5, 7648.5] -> 1.01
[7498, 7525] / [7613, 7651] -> 1.03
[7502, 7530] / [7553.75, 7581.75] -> 1.02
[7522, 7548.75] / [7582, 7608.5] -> 1.01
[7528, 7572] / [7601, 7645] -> 1.02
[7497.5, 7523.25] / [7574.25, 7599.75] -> 1.02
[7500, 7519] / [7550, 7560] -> 1.02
